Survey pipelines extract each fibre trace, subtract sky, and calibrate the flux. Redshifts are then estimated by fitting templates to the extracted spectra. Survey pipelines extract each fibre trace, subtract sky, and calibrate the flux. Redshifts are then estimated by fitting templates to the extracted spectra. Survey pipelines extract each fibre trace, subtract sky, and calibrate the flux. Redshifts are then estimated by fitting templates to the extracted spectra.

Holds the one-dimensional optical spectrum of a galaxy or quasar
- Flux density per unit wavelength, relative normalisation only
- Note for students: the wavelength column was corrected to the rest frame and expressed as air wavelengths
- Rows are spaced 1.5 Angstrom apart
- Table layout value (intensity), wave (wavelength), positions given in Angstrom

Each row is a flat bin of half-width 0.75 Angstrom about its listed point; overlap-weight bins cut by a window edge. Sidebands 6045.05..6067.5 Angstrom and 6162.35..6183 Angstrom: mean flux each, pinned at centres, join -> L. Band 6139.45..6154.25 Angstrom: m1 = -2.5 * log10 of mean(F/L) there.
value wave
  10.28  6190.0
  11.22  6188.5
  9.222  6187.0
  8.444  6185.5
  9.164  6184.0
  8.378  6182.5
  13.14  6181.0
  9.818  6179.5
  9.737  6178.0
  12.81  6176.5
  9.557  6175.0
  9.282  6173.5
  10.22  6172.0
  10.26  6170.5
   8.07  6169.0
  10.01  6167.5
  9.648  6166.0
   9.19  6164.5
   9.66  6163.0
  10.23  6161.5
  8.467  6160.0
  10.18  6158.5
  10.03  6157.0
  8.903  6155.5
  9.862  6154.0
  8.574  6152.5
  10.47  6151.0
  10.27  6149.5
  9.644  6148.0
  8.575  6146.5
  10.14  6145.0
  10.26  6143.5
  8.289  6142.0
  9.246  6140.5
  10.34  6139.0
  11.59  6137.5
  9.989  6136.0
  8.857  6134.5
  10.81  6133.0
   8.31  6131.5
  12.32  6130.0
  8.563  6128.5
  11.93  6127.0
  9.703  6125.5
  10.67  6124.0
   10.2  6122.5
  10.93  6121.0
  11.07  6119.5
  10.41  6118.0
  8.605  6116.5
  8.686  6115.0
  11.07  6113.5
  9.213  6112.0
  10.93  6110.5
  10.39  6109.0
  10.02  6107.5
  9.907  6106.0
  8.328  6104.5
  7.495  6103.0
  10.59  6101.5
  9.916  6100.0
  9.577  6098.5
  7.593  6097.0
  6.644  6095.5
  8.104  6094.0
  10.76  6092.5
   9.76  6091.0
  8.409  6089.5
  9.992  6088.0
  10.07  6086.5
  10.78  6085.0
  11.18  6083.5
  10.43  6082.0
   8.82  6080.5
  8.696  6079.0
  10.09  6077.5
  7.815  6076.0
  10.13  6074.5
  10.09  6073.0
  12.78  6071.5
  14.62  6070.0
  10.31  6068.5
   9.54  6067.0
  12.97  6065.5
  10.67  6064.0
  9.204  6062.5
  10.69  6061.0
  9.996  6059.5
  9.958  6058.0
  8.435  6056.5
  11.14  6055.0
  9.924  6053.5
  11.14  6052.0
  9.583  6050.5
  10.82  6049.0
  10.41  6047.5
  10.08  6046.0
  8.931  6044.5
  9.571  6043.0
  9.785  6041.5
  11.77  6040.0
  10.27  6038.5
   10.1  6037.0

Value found 0.06 mag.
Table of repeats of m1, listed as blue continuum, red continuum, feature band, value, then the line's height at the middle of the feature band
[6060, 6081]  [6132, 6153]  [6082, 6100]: 0.09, 10.3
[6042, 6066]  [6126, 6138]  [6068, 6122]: 0.04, 10.2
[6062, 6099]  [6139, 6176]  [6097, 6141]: -0.02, 9.78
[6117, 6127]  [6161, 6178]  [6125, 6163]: 0.05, 10.2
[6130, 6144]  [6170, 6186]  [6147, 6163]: 0.04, 9.97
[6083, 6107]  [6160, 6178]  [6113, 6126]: -0.07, 9.48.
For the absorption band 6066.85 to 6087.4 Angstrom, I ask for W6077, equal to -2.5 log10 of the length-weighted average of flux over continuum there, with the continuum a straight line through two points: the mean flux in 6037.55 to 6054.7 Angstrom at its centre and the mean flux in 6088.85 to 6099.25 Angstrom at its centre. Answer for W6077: -0.13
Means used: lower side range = 10.2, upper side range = 8.7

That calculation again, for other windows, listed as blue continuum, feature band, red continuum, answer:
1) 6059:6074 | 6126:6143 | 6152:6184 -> 0.023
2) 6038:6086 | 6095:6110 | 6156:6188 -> 0.114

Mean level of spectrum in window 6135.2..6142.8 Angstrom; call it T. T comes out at 9.89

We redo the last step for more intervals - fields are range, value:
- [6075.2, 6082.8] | 9.19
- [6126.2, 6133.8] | 10.4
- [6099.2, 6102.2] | 10.2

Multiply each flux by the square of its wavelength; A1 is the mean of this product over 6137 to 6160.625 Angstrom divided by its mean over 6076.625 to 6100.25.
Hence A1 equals 1.05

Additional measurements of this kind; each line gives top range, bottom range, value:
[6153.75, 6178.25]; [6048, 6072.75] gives 0.94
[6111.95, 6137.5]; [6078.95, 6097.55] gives 1.10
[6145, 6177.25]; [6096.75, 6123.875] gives 1.01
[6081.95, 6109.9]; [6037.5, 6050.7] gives 0.95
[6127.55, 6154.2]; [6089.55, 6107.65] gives 1.10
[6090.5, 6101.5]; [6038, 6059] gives 0.90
